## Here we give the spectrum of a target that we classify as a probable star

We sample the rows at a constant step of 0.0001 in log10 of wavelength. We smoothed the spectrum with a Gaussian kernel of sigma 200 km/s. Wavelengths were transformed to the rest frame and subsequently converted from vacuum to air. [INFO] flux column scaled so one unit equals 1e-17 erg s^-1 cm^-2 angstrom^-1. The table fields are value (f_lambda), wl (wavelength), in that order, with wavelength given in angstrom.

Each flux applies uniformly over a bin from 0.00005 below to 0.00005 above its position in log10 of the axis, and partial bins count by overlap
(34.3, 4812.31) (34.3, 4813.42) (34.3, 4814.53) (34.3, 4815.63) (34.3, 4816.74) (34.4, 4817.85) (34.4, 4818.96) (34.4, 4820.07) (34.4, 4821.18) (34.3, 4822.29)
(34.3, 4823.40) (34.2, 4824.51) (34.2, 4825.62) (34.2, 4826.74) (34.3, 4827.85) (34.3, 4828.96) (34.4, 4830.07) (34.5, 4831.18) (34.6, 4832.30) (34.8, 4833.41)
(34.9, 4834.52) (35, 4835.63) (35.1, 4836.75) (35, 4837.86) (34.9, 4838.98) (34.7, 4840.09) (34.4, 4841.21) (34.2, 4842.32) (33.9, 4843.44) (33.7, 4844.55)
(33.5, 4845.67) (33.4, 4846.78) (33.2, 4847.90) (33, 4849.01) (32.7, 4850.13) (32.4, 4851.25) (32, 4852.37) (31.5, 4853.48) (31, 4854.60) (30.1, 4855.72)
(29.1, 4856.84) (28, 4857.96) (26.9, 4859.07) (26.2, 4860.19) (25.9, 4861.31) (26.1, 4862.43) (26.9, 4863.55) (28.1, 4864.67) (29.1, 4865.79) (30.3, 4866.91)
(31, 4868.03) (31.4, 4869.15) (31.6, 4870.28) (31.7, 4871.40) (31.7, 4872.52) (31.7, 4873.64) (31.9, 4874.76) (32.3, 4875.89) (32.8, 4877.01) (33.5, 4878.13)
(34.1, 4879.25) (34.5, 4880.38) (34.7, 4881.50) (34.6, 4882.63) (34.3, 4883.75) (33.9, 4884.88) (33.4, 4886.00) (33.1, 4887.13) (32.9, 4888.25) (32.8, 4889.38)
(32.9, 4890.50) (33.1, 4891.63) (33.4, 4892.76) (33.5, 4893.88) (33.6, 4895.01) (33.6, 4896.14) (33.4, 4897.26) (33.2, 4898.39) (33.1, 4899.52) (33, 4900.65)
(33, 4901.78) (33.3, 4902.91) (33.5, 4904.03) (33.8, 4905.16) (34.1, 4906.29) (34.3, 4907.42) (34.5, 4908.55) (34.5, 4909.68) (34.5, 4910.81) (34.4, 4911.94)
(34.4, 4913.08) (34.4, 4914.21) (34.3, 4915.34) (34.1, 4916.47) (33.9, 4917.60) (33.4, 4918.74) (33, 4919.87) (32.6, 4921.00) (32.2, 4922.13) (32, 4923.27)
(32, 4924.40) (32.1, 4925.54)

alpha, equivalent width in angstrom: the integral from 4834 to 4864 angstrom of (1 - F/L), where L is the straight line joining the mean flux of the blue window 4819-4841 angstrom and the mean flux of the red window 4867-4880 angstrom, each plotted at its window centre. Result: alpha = 1.6 angstrom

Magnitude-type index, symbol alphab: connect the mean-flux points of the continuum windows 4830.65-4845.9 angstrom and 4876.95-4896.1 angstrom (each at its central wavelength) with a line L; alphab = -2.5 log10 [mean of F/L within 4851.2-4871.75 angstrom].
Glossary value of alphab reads 0.16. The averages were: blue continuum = 34.5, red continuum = 33.6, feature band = 29.3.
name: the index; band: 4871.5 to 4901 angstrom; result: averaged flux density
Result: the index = 33.2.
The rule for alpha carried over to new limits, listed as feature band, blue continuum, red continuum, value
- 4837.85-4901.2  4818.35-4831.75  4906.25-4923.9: 3.61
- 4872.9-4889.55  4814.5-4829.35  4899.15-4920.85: 0.31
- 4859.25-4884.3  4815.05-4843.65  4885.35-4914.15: 2.13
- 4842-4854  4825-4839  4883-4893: 0.43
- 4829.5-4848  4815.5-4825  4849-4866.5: -1.51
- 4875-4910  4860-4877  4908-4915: -1.25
